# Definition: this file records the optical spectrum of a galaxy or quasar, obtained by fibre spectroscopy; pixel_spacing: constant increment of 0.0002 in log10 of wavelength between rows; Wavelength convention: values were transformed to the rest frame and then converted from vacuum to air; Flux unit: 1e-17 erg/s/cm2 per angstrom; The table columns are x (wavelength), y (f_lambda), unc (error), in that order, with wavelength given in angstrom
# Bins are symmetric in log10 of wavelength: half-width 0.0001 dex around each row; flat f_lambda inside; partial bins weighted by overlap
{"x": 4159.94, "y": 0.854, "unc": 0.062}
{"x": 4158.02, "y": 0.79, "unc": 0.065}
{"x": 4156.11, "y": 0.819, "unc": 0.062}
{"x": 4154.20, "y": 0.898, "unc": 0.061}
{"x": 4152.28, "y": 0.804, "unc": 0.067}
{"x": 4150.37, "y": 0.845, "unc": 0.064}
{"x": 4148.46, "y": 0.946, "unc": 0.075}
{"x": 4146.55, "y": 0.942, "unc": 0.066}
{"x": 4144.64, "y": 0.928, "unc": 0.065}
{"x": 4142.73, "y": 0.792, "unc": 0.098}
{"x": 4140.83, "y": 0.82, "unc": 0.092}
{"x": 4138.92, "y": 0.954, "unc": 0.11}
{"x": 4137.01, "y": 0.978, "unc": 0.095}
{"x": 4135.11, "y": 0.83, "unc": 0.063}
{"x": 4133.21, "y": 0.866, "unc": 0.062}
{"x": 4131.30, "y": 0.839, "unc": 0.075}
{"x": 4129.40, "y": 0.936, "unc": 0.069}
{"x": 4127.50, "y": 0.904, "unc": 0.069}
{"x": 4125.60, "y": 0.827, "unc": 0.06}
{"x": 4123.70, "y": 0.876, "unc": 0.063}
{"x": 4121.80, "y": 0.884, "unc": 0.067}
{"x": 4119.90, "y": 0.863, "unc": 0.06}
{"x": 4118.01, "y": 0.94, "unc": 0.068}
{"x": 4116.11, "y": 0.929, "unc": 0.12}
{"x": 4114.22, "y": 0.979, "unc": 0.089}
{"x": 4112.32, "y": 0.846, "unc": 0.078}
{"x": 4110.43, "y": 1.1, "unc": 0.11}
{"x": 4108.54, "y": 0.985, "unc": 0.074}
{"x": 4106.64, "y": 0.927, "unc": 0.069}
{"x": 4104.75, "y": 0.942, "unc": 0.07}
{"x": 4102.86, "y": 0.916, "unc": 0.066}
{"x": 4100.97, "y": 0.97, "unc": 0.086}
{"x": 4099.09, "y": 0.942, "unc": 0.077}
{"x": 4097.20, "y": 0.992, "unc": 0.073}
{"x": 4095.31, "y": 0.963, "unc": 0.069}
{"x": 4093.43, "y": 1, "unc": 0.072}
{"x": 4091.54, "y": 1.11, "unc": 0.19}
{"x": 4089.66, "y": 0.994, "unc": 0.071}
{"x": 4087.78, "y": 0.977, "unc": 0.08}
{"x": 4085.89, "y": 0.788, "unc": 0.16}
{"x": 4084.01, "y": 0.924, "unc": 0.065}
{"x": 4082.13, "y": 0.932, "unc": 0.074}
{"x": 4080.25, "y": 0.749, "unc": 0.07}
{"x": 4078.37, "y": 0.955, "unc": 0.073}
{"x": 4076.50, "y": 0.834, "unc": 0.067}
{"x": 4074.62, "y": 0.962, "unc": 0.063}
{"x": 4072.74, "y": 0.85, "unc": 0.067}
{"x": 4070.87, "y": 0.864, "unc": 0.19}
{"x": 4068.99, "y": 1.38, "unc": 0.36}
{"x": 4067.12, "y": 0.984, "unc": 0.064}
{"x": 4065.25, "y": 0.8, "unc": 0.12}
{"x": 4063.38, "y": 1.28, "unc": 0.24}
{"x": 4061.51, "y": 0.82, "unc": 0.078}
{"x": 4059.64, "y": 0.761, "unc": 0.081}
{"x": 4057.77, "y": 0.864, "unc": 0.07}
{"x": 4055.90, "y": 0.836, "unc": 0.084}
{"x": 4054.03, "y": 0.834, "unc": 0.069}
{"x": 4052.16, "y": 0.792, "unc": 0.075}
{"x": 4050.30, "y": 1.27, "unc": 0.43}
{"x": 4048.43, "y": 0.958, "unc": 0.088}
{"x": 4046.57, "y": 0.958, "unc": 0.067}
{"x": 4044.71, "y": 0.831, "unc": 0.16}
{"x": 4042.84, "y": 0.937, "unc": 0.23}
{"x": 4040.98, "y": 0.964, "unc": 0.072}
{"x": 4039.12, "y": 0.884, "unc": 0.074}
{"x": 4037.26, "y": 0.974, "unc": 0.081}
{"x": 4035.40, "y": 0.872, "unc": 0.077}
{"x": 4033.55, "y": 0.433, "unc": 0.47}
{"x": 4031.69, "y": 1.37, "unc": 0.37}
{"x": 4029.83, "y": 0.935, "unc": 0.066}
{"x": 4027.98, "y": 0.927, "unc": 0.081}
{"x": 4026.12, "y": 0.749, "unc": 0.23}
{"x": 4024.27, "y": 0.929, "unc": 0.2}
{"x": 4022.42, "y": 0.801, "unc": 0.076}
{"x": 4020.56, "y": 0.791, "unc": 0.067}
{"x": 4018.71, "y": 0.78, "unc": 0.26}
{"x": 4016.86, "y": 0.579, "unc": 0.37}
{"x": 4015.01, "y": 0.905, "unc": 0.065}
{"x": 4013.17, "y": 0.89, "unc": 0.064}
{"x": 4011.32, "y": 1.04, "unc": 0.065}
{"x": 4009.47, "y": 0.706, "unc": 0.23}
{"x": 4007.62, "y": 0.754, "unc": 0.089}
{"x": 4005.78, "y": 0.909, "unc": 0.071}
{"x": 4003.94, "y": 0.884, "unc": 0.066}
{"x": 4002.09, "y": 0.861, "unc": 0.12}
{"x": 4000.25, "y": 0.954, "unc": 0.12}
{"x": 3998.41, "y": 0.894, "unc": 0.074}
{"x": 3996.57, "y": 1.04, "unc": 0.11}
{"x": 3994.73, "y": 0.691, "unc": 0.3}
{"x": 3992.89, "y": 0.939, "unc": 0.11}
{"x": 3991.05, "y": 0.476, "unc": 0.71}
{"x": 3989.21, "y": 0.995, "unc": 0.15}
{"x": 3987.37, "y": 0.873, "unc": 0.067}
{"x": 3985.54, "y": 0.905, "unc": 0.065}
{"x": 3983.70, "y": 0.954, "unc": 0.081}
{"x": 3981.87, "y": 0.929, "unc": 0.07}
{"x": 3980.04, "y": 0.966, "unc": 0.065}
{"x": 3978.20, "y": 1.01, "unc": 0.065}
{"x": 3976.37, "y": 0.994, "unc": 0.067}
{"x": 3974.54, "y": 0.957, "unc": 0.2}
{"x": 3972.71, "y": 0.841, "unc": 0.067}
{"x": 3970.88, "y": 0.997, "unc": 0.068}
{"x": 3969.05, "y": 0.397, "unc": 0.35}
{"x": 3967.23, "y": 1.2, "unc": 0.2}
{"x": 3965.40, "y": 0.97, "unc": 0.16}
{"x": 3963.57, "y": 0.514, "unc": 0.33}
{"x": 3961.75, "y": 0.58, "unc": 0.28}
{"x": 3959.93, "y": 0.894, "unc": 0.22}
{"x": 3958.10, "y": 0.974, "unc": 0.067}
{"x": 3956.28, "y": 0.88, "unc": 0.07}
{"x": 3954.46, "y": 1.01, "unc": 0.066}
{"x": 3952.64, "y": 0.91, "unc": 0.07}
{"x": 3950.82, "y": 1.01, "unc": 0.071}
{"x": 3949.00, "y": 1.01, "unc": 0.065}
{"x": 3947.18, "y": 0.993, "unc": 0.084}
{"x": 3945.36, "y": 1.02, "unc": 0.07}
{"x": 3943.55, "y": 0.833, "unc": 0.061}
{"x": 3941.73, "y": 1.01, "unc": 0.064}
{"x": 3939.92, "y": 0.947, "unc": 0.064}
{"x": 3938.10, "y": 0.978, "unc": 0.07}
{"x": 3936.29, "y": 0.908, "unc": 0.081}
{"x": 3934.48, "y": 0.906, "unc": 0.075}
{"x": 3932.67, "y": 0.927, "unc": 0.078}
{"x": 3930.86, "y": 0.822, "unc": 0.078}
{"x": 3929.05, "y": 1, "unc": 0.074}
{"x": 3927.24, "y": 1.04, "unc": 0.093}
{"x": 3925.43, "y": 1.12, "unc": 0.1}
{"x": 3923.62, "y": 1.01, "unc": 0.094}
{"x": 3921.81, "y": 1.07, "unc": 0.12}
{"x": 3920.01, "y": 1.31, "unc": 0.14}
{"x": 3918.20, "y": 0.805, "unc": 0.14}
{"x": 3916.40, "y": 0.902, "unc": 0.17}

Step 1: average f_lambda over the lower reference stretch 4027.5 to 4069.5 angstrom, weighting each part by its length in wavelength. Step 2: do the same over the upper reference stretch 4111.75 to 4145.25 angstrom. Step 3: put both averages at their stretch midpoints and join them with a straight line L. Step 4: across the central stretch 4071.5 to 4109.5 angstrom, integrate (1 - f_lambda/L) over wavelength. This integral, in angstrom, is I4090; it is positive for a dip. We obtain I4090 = -1.0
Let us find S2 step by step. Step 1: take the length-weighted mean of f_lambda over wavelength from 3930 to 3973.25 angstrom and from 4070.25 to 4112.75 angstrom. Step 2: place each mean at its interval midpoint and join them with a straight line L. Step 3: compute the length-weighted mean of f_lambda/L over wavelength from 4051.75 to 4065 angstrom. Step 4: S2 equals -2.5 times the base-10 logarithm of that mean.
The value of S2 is 0.05 mag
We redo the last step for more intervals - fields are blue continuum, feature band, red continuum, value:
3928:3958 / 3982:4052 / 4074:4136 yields 0.067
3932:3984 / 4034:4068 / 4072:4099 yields 0.012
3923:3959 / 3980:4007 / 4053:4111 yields 0.089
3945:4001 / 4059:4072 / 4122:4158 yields -0.120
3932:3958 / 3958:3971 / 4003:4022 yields 0.154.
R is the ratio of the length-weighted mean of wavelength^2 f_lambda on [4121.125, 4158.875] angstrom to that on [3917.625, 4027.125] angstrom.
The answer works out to 1.06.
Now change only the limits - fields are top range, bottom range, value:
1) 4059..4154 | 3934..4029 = 1.12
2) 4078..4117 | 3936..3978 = 1.12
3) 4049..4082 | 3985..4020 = 1.14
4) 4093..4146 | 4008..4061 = 1.09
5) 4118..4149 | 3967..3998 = 1.08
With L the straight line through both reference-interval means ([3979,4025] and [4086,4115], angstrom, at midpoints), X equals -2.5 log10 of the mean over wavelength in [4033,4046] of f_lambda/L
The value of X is 0.05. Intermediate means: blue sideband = 0.858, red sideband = 0.97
